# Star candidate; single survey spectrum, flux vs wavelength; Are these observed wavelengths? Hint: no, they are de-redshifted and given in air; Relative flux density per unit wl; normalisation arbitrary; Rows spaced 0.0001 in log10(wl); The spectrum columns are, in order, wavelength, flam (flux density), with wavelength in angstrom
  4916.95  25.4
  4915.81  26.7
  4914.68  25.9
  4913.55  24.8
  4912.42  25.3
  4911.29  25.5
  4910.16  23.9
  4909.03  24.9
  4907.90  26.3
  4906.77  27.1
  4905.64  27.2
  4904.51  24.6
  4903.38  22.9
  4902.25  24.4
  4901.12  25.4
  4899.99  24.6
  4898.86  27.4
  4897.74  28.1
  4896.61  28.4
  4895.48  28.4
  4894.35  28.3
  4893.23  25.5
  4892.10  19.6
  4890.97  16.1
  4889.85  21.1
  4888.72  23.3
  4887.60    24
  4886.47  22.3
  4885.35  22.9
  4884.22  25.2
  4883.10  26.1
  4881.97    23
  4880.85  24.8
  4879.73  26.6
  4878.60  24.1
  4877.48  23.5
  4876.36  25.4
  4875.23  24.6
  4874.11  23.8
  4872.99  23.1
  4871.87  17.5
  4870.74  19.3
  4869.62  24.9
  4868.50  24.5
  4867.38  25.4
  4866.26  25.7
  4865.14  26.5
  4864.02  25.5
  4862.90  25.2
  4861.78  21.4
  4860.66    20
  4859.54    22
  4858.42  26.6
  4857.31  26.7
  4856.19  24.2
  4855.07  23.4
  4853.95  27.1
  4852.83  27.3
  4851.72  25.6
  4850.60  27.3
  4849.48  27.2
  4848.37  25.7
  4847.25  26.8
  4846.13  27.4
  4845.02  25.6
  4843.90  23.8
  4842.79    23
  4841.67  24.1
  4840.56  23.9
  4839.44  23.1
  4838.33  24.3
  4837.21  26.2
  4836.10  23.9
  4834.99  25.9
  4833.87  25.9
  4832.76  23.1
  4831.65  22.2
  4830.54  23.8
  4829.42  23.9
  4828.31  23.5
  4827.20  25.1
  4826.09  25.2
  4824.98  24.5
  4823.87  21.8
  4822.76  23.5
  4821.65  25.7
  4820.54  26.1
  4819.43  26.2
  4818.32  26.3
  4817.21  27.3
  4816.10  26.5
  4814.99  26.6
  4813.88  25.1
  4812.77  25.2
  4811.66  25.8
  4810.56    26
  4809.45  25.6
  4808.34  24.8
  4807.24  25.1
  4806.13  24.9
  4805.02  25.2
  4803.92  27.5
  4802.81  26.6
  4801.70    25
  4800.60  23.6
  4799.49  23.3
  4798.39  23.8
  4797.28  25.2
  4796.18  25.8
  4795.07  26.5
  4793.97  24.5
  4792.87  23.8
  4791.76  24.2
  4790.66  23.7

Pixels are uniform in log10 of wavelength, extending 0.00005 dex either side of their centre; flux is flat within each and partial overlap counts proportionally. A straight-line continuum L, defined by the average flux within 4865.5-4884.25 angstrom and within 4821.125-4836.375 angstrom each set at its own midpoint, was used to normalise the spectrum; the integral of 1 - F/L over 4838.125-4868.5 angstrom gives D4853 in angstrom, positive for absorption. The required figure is -1.2 angstrom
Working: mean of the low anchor 24.2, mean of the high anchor 24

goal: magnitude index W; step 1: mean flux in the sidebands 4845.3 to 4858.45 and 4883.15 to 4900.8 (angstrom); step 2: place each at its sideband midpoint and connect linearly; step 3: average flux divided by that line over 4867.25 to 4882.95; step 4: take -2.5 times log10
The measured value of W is 0.070 mag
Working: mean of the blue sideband 26.3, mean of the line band 23.6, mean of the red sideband 24.4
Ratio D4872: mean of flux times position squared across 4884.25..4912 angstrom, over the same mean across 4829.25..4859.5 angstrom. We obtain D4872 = 1.01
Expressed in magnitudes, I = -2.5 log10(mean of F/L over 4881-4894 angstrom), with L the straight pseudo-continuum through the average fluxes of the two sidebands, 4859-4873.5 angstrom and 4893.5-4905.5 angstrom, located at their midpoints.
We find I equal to 0.10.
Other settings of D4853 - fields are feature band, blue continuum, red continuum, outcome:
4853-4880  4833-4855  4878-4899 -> 0.92 angstrom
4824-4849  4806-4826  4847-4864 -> 0.68 angstrom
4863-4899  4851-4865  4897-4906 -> 1.38 angstrom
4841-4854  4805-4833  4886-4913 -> -0.49 angstrom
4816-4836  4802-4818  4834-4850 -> 0.57 angstrom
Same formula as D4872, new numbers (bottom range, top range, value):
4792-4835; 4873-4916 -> 1.02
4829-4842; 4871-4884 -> 1.00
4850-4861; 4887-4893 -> 0.85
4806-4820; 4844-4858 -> 1.03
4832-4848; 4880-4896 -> 0.97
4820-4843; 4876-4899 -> 1.03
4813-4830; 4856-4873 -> 0.96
